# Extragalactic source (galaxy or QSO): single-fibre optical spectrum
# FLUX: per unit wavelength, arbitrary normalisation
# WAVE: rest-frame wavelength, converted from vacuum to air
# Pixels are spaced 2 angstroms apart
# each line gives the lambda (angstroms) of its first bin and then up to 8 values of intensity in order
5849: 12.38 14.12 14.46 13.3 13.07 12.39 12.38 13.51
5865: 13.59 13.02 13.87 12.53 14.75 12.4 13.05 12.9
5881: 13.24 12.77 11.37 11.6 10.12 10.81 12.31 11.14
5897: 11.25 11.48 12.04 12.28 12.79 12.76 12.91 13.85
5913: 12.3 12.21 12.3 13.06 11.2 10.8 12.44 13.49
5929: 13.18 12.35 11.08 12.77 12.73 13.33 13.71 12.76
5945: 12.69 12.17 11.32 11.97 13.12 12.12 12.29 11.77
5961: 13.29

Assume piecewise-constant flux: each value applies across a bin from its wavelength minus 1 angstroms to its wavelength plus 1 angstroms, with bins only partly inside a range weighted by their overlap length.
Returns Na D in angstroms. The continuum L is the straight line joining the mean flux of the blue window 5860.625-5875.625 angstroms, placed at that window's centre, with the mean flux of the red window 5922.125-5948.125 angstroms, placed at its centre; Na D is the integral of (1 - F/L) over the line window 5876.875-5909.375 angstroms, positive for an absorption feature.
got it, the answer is 2.6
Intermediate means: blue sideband 13.3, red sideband 12.6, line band 12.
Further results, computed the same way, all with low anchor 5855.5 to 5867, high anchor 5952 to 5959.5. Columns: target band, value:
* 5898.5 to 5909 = 0.29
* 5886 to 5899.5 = 1.64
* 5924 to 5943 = -0.41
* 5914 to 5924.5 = 0.56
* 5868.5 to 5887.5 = 0.06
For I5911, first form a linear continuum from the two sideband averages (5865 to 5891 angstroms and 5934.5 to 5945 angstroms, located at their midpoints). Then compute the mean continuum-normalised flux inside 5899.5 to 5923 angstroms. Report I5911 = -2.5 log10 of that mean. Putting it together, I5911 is 0.04 mag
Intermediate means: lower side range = 12.6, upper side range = 13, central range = 12.4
